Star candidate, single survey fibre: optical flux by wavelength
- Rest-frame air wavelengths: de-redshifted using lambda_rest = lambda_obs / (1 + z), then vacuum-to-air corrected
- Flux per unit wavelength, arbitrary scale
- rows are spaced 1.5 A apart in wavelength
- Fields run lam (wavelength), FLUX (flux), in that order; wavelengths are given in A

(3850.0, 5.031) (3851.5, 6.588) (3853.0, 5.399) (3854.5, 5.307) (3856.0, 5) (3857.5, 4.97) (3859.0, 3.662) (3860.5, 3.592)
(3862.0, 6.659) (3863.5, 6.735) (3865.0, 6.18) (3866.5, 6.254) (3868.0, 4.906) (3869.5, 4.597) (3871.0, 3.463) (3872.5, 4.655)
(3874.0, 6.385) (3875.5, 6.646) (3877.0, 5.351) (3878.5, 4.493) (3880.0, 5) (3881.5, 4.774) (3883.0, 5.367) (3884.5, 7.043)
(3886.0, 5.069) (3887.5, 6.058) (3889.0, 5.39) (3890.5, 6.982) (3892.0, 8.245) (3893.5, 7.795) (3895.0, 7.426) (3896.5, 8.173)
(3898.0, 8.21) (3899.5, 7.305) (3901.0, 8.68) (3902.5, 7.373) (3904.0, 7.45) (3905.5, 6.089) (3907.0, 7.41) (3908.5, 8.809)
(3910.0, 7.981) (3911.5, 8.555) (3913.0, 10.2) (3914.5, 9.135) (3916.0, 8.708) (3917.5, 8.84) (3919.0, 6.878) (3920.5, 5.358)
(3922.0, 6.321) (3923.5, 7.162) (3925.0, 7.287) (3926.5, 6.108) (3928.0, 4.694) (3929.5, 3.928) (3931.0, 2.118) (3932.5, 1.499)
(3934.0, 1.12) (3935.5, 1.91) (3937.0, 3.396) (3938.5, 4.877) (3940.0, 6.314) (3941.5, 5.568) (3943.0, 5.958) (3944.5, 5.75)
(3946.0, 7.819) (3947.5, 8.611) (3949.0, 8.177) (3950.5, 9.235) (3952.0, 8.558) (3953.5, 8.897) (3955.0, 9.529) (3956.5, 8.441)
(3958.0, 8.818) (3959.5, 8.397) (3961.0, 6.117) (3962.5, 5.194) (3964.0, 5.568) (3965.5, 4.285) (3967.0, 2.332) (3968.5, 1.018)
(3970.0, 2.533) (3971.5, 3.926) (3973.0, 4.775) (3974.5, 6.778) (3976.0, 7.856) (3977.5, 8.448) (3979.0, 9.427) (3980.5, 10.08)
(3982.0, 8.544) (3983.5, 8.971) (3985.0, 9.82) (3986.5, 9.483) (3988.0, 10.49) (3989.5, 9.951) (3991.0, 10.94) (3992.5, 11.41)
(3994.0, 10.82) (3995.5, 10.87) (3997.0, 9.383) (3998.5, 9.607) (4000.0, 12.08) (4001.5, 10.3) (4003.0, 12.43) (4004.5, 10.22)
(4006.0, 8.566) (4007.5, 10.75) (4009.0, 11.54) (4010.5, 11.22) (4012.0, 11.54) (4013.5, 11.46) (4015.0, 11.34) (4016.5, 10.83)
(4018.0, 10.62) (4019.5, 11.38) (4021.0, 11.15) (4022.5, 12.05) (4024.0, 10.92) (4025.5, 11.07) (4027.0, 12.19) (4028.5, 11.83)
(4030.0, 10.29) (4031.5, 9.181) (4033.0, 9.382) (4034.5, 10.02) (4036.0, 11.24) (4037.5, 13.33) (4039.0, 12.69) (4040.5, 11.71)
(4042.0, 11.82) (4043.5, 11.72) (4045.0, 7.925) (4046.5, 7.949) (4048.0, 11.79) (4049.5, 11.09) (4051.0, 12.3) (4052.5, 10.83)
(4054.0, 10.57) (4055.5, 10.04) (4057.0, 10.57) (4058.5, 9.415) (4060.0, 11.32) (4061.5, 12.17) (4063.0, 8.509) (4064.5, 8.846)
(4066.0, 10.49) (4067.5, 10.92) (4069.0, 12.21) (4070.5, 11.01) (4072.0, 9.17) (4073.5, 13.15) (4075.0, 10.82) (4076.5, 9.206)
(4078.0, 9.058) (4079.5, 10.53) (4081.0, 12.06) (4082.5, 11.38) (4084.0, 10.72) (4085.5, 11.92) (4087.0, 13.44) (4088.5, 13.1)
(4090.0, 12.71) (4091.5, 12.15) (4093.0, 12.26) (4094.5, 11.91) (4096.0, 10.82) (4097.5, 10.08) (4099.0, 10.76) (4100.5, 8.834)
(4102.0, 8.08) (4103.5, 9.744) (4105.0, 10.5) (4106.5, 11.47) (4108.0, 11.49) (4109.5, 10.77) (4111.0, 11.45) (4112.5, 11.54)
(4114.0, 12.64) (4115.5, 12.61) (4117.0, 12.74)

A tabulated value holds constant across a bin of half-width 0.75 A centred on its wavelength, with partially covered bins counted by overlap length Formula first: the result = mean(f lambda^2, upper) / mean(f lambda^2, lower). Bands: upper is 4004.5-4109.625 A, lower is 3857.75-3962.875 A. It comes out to 1.83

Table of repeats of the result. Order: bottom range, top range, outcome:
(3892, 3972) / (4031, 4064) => 1.75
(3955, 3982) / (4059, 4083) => 1.79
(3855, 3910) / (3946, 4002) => 1.37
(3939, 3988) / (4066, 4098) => 1.70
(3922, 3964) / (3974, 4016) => 1.71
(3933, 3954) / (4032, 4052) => 1.90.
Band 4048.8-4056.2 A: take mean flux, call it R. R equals 11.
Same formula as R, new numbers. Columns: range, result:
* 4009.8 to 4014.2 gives 11.4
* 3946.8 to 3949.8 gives 8.4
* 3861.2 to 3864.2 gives 6.64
